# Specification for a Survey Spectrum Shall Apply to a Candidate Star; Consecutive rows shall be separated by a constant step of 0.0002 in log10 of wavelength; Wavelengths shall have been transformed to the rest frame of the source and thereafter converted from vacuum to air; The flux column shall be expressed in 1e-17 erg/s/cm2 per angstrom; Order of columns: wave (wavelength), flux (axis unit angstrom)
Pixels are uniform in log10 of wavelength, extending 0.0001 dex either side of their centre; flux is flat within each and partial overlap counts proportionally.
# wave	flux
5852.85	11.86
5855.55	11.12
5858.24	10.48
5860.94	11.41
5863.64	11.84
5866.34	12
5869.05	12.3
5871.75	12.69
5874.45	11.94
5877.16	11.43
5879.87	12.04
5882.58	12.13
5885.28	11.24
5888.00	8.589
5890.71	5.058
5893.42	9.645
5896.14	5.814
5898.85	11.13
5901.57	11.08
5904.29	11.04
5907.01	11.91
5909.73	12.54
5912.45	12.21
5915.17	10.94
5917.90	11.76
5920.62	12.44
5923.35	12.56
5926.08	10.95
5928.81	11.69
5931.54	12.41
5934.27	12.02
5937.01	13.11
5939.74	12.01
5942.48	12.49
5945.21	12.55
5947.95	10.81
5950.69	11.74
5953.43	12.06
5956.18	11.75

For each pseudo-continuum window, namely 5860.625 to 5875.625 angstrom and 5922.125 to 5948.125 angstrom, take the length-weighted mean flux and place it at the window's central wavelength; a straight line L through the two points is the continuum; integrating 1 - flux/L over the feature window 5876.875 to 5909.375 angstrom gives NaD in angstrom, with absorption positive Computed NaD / 5.3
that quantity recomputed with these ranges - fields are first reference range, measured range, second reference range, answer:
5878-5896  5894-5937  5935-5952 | -2.1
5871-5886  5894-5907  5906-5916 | 2.1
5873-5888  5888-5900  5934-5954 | 3.8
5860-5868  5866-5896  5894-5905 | 0.7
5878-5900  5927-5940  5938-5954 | -0.9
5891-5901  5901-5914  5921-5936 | -2.6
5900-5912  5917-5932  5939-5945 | 0.1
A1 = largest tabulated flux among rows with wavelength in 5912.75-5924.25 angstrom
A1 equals 12.56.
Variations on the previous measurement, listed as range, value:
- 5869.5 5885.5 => 12.69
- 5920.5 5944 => 13.11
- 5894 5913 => 12.54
